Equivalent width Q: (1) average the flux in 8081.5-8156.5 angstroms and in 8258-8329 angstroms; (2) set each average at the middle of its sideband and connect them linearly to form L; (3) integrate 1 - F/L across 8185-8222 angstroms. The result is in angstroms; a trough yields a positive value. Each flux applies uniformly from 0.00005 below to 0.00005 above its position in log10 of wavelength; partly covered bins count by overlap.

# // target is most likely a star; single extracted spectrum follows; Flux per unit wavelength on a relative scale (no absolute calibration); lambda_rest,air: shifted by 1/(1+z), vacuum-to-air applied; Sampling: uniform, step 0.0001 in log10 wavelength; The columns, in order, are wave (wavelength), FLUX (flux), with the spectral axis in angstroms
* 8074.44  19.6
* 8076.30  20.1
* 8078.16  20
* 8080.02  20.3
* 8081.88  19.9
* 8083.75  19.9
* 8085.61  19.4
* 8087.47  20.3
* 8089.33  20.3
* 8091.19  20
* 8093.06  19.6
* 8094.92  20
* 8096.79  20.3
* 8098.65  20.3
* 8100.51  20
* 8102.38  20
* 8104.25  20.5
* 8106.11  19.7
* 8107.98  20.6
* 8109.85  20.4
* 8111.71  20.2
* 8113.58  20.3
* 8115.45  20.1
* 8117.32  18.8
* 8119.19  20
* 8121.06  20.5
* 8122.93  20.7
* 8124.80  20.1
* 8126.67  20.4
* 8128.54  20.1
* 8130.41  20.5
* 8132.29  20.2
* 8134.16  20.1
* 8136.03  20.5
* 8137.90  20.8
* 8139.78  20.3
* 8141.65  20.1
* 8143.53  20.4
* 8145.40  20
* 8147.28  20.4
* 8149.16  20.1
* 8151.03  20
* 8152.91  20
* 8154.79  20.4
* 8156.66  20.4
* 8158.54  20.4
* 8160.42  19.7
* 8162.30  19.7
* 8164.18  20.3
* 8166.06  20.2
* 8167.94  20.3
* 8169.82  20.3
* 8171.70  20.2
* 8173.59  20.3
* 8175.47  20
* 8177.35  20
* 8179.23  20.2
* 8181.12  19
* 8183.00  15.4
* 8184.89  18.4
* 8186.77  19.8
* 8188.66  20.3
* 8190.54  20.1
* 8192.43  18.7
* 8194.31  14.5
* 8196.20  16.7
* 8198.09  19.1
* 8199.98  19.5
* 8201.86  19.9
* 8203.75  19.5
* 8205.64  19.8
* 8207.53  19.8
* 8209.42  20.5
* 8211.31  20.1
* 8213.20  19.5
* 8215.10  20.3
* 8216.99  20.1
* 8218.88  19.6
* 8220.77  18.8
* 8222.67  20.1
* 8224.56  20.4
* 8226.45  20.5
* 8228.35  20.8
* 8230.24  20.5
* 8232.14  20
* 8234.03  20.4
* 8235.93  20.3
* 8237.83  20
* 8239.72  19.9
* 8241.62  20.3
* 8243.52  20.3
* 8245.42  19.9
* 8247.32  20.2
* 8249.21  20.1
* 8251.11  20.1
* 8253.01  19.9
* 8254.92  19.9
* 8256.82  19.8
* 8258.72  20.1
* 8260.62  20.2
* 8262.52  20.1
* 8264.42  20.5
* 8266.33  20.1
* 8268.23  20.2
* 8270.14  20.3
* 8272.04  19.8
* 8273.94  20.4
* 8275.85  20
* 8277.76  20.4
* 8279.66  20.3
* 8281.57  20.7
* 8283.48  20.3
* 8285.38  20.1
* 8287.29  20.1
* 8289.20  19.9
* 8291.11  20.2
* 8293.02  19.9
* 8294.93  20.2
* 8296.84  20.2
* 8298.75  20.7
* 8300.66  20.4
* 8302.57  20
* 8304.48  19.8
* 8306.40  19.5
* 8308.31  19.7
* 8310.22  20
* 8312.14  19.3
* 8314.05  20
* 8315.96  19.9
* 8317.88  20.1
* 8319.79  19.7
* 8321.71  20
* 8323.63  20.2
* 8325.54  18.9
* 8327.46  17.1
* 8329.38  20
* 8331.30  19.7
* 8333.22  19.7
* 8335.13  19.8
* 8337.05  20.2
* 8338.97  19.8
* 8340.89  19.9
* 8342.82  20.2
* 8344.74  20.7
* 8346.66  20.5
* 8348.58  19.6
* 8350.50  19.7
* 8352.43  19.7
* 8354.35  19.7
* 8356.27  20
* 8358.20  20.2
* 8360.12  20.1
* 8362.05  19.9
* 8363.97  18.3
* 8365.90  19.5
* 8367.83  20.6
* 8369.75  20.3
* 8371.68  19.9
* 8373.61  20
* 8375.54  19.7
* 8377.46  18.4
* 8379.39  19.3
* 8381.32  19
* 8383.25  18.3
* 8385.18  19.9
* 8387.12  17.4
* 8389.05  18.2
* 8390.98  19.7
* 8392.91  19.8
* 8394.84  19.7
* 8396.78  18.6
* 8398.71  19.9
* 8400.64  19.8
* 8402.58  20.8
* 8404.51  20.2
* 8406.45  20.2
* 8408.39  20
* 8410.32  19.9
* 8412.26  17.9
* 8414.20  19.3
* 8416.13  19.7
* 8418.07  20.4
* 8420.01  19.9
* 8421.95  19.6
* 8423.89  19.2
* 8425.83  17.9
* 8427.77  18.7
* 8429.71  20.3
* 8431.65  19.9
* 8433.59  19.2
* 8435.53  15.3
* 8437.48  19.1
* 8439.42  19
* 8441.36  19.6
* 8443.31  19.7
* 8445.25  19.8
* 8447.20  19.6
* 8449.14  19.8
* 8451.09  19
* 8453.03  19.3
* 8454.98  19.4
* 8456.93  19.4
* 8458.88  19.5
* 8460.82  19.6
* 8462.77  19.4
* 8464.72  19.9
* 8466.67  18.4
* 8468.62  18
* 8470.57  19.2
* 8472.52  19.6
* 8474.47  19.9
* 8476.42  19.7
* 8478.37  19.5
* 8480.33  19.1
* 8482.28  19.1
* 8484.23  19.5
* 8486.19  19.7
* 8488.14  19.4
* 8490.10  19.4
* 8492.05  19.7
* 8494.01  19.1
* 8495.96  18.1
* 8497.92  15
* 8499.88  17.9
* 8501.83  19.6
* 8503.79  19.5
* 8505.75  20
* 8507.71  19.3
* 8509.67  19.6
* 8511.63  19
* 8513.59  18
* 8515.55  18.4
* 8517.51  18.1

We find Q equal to 1.5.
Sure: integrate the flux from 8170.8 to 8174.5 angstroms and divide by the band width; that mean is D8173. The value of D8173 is 20.2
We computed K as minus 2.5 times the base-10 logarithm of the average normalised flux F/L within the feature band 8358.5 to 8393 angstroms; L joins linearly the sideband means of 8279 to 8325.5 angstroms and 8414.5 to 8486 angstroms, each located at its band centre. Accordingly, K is 0.02 mag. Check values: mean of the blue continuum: 20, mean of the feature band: 19.4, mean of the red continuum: 19.3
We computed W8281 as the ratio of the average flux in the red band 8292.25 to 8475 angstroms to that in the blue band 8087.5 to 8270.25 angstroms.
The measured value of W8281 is 0.98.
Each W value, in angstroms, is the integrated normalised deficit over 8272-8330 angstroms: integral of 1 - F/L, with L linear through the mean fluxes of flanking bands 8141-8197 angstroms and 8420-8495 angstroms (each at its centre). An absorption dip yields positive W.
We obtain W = -1.5 angstroms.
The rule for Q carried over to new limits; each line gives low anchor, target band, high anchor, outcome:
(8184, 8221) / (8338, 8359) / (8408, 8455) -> -0.8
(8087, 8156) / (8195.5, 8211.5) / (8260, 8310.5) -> 0.6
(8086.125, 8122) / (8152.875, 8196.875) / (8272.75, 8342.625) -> 1.4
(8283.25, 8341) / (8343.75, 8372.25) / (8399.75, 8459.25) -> -0.4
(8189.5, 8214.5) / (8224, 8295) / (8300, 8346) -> -2.8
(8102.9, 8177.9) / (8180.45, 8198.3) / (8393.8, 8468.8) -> 1.7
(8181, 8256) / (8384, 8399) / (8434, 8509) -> 0.1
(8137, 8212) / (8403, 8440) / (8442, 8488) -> 0.3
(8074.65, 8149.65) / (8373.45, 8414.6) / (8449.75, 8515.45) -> 0.0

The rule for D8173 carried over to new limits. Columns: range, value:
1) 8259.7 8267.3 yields 20.2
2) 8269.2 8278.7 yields 20.2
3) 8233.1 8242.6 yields 20.2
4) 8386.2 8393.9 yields 18.8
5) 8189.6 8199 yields 17.8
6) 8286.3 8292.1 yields 20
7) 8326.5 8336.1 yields 19.3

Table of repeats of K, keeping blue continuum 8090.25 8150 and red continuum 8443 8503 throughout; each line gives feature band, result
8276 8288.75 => -0.03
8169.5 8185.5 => 0.04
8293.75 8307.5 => -0.02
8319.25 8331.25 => 0.02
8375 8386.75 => 0.02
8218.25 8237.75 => -0.01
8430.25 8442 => 0.03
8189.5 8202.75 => 0.09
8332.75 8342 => -0.02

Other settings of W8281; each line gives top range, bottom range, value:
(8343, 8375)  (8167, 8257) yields 1.01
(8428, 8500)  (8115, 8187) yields 0.96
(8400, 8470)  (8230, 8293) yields 0.96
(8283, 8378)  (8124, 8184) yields 0.99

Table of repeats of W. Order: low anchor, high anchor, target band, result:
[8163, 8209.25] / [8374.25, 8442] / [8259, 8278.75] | -0.9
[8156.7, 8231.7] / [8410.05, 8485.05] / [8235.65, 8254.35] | -0.5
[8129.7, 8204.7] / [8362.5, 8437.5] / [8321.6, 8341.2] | -0.1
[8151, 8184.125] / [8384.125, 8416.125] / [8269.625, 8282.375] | -0.4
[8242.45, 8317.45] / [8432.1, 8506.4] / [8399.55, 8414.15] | -0.3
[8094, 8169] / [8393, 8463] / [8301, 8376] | -0.6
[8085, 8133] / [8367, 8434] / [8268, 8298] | -0.7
